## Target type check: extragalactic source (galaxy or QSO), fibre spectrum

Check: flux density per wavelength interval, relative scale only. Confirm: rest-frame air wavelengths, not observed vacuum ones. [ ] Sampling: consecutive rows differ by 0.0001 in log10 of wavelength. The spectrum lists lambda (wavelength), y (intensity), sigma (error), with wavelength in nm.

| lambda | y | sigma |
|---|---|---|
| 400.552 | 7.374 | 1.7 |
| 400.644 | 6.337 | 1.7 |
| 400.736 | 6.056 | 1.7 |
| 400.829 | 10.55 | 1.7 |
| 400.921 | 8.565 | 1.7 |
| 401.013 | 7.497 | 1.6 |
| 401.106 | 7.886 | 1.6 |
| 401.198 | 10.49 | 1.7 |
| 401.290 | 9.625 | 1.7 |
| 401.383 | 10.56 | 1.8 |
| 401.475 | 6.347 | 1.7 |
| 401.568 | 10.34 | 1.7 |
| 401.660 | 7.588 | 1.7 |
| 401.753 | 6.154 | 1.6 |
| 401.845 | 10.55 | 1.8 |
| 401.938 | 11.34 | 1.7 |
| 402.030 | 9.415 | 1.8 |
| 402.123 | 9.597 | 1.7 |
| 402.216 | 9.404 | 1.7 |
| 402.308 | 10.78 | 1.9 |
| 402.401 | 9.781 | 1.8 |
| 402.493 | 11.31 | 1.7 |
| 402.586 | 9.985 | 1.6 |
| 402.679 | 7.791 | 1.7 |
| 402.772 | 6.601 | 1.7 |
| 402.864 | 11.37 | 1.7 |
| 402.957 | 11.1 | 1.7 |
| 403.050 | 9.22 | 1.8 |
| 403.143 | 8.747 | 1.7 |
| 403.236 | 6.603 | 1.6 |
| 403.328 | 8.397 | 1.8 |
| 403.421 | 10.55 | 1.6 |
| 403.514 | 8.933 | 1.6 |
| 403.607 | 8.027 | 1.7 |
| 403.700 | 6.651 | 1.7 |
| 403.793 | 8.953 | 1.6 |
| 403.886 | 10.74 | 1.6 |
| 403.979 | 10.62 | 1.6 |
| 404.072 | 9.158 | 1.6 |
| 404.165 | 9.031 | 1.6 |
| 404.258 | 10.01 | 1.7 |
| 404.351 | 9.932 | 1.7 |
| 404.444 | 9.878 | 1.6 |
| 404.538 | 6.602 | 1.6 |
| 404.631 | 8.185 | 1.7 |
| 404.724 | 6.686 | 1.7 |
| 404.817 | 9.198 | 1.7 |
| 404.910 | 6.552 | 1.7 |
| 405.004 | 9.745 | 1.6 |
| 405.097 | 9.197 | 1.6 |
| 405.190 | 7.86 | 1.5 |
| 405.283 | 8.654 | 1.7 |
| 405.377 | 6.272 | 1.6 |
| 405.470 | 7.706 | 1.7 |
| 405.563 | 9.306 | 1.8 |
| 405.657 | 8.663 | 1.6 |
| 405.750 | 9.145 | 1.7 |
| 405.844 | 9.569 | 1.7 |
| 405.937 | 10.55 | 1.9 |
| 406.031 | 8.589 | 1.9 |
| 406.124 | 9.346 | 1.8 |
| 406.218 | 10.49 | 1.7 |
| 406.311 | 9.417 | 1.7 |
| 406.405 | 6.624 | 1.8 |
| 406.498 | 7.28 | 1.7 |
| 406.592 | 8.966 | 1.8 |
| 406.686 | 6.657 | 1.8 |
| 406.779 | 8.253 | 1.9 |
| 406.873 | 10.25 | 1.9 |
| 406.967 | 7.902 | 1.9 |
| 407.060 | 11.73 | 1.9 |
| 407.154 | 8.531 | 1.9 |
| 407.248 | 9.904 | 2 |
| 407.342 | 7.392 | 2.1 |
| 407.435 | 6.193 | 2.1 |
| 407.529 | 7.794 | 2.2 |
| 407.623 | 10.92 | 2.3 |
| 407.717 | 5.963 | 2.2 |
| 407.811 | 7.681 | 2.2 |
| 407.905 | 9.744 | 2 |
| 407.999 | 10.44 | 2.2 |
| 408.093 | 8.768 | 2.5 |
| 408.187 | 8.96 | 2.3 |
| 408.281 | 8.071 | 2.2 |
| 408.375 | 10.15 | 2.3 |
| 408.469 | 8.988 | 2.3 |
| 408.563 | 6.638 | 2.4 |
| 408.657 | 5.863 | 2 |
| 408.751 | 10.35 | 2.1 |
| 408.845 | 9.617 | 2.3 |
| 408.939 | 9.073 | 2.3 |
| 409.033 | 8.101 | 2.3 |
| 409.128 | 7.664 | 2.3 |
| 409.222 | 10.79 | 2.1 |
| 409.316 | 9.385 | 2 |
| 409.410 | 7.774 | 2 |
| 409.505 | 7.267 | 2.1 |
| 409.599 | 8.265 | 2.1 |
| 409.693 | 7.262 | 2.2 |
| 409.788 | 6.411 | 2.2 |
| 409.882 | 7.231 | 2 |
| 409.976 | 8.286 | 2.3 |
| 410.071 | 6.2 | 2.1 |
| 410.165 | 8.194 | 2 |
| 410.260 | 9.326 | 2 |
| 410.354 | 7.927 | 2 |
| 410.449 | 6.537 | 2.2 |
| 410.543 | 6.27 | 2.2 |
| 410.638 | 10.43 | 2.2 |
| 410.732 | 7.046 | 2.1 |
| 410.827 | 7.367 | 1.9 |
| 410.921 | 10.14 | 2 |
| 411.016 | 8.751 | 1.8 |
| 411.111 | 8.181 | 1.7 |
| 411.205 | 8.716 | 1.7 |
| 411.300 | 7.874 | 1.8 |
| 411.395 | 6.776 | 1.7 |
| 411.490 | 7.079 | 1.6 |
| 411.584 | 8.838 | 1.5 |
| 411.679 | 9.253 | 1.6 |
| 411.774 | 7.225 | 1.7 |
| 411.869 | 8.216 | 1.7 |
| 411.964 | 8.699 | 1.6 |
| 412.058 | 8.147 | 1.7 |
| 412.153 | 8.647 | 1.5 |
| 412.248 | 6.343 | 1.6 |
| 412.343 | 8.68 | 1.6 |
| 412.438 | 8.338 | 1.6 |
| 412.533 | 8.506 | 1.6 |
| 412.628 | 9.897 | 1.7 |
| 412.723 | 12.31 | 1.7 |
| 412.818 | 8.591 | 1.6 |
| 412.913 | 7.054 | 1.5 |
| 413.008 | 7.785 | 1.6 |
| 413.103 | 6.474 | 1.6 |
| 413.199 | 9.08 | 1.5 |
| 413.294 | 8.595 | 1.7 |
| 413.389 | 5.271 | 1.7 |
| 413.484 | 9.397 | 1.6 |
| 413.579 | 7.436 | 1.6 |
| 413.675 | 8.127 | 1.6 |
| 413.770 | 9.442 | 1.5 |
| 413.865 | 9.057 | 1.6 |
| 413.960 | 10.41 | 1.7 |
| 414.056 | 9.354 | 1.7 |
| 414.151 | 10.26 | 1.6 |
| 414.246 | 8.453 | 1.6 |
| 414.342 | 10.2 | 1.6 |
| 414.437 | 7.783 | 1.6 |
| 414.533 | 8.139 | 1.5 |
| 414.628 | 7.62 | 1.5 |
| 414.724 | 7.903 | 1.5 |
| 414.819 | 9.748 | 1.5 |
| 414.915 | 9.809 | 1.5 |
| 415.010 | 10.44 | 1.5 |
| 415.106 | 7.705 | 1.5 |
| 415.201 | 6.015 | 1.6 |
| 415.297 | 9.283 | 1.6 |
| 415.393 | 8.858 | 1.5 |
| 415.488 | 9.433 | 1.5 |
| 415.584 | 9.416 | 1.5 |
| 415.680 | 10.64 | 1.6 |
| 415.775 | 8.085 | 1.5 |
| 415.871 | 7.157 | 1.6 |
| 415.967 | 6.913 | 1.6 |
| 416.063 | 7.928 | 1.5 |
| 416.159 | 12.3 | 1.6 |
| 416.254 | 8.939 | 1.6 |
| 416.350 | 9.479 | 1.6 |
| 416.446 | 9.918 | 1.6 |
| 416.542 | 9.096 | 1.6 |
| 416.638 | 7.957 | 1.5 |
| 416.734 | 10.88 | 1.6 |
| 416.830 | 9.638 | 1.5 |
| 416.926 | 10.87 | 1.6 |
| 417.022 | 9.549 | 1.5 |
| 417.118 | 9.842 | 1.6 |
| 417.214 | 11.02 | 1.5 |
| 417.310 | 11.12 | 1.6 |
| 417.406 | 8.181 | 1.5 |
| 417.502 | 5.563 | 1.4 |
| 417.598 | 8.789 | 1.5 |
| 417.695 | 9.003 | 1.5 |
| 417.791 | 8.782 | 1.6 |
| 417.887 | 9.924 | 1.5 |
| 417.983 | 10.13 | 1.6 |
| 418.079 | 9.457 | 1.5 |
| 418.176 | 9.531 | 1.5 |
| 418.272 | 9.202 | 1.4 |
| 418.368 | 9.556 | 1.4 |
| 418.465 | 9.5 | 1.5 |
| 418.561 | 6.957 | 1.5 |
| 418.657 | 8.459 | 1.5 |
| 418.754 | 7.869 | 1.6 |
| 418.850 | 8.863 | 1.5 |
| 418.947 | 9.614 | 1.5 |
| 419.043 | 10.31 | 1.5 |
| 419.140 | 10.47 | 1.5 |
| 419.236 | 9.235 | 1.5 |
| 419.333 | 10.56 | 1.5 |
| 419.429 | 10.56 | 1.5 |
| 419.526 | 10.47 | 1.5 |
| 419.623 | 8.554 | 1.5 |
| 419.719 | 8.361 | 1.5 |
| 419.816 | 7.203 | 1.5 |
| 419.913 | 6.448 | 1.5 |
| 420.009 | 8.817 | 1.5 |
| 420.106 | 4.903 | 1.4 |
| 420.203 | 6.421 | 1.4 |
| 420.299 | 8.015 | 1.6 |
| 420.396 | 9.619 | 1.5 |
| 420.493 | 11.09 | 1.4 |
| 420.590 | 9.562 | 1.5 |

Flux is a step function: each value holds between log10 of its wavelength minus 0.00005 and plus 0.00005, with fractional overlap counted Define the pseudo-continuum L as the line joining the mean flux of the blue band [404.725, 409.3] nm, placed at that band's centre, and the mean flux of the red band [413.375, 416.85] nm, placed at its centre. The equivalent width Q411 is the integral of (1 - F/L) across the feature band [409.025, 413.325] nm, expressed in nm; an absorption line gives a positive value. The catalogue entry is 0.30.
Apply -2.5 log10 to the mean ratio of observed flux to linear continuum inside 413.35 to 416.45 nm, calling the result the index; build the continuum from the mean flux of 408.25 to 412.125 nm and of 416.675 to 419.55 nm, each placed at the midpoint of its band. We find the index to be 0.01 mag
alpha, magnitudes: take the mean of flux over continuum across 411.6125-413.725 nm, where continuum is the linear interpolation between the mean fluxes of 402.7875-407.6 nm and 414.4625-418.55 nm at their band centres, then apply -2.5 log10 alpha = 0.09 mag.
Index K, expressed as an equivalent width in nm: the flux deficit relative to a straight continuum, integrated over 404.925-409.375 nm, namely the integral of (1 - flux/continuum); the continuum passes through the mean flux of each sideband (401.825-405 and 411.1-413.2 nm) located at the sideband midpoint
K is 0.047 nm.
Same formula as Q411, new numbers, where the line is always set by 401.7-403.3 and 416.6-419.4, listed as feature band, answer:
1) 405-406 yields 0.067 nm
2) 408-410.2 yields 0.256 nm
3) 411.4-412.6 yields 0.156 nm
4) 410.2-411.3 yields 0.134 nm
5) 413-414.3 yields 0.114 nm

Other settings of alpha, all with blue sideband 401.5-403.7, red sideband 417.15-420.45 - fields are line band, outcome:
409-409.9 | 0.13 mag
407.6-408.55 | 0.03 mag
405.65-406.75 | 0.04 mag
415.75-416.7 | 0.01 mag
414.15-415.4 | 0.04 mag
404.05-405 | 0.07 mag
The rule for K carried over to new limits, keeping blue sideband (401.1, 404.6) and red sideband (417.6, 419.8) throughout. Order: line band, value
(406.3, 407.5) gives 0.12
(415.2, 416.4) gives 0.05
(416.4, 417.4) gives -0.07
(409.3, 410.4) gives 0.18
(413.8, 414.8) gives 0.03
